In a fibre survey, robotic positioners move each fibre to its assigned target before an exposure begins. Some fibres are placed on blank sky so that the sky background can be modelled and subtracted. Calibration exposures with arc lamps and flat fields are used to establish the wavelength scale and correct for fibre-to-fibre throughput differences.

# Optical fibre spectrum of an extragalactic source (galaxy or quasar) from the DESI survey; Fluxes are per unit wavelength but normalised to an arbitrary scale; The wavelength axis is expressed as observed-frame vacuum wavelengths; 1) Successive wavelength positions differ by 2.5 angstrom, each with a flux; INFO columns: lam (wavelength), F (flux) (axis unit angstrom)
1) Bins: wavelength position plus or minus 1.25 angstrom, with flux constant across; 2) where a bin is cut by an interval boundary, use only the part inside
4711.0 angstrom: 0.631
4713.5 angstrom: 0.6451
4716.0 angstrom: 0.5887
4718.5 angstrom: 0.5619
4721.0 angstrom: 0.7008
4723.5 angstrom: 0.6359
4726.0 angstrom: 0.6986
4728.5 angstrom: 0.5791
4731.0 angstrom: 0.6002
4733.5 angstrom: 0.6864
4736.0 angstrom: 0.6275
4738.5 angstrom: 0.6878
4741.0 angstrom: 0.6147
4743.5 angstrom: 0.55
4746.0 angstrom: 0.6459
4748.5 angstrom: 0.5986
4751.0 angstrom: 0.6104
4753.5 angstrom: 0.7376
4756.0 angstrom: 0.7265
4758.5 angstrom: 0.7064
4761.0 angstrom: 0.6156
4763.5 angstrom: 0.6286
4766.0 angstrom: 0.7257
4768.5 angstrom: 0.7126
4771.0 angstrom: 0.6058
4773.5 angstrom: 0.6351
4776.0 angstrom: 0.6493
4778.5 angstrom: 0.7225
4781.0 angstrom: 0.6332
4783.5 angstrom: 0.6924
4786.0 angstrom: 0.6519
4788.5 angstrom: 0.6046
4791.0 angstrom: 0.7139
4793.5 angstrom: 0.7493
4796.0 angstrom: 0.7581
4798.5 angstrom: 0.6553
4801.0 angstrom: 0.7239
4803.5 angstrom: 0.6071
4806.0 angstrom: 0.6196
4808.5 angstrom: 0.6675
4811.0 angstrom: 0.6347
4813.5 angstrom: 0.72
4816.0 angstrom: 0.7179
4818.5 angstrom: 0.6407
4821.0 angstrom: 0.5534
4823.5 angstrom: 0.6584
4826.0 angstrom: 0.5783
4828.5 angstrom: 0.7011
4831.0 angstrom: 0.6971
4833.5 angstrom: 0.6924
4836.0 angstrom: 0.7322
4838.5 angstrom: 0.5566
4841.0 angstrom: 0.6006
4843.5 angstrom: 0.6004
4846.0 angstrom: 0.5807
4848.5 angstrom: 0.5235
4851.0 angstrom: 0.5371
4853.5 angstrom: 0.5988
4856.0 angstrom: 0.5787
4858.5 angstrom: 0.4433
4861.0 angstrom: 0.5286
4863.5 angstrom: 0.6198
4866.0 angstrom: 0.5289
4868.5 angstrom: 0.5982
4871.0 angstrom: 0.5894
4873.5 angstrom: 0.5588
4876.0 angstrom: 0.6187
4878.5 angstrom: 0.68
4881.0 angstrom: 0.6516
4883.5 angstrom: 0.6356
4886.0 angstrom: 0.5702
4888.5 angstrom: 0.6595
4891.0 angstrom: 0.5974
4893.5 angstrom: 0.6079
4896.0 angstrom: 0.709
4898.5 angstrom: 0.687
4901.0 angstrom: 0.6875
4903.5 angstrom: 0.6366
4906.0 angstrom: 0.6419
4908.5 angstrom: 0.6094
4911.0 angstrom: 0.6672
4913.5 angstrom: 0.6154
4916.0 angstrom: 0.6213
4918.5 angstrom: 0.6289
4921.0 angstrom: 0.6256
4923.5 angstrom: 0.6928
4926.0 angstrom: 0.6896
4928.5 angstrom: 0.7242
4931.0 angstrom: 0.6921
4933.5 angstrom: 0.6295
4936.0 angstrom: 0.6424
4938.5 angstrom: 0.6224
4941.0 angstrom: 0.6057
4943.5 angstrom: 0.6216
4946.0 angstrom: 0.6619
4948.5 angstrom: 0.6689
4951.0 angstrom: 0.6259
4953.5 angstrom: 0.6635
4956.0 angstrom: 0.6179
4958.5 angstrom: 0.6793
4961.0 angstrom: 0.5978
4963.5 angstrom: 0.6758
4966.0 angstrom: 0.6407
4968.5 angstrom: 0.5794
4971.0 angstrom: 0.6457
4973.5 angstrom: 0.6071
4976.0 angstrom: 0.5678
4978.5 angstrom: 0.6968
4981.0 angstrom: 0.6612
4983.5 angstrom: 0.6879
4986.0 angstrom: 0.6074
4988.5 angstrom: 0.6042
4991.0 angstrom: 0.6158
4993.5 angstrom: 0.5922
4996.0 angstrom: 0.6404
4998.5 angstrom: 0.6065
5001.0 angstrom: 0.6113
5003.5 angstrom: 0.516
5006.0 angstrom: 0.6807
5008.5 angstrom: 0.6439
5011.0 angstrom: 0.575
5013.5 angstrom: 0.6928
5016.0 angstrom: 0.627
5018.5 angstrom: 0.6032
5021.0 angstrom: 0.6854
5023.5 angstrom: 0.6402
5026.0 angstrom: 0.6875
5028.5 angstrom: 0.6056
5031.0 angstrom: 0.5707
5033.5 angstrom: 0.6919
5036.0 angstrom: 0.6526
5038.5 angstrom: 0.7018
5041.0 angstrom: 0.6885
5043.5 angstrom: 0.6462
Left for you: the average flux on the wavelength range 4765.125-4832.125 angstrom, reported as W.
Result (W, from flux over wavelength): 0.667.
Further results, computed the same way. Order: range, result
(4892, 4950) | 0.651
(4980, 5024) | 0.627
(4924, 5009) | 0.636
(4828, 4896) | 0.604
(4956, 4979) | 0.629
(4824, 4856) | 0.616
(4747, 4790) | 0.662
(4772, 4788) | 0.66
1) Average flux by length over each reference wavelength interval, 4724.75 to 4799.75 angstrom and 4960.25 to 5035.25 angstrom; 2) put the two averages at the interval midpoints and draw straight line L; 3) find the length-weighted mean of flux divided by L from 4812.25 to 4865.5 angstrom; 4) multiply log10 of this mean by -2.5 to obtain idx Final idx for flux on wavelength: 0.07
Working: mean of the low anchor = 0.661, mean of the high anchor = 0.629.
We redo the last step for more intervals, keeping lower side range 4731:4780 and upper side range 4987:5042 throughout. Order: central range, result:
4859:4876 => 0.138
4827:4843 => -0.017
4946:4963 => -0.012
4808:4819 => -0.047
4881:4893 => 0.043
